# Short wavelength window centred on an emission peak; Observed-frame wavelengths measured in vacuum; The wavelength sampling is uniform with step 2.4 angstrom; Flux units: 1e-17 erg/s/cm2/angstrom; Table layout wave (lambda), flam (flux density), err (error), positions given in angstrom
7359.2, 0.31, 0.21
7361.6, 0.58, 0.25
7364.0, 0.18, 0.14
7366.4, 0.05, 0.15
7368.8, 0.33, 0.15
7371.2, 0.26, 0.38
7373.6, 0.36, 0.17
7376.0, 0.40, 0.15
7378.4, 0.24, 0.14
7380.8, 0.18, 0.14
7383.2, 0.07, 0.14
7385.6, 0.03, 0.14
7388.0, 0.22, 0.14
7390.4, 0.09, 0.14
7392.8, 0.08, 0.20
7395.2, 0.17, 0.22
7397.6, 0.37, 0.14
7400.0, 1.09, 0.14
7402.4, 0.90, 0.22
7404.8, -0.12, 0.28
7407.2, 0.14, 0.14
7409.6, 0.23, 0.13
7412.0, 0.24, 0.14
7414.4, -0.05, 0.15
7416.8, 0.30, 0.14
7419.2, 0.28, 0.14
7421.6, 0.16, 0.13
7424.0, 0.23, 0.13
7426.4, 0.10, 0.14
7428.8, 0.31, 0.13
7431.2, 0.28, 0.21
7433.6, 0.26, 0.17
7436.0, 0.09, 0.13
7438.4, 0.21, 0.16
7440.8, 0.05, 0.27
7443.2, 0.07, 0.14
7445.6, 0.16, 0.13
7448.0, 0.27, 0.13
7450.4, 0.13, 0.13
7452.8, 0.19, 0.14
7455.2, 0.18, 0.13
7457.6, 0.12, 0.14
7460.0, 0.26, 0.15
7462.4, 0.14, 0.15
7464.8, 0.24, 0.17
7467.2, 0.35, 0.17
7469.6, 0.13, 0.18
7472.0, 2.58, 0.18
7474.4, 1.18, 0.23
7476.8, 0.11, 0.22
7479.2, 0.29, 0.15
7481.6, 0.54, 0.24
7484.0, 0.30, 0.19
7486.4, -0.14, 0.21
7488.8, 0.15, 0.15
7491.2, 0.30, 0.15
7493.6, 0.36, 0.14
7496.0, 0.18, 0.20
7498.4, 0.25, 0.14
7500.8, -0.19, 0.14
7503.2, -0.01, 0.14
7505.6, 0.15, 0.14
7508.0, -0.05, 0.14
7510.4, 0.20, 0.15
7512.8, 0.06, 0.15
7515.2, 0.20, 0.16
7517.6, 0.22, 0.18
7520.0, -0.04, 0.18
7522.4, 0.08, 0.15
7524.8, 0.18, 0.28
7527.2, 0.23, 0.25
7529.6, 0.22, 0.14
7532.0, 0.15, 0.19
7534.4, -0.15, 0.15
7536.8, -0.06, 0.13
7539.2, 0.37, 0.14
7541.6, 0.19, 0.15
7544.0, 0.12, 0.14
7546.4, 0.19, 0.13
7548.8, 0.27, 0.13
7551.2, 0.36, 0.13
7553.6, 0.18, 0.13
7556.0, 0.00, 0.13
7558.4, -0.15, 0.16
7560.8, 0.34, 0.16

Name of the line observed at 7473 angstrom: [O III] 5007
